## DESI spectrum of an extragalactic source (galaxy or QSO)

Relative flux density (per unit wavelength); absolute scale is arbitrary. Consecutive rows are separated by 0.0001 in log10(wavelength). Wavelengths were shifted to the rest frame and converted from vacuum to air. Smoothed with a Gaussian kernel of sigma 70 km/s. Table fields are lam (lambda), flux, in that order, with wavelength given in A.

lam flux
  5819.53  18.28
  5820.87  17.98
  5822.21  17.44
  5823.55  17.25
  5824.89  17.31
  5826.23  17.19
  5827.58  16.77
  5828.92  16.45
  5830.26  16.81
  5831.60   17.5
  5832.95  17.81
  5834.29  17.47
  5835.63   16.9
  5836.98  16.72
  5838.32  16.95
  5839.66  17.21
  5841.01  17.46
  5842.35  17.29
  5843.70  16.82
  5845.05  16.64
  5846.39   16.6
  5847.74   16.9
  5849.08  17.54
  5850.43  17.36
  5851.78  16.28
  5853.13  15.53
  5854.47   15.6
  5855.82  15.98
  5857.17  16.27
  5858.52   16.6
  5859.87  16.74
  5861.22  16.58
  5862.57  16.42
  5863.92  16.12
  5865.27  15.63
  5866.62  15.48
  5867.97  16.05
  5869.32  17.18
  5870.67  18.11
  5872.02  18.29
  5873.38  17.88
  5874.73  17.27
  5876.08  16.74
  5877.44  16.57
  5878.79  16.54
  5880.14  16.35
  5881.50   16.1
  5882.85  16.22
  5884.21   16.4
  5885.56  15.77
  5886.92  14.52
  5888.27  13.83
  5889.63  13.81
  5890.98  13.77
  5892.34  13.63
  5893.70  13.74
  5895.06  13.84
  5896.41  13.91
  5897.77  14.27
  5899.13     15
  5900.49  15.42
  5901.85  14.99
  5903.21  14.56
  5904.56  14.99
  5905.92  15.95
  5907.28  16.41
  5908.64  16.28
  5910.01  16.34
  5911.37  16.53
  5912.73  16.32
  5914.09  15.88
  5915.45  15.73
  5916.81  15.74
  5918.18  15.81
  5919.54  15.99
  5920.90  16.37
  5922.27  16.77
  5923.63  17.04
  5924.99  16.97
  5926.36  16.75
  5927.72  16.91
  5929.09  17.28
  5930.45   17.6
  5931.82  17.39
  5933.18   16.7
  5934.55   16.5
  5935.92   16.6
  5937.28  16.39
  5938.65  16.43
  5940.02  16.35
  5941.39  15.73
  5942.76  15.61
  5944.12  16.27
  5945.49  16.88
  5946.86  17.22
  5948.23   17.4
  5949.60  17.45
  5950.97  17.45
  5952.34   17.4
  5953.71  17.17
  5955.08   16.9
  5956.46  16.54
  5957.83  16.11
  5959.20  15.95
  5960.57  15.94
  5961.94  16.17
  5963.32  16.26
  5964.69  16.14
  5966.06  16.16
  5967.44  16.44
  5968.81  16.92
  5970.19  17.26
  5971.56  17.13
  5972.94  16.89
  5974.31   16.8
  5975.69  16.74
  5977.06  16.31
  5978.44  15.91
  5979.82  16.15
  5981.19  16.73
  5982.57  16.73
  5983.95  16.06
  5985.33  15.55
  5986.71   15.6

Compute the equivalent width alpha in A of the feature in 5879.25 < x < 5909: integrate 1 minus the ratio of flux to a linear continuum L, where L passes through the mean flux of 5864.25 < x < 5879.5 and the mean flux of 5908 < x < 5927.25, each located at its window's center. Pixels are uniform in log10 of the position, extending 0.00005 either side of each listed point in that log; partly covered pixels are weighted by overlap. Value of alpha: 2.9 A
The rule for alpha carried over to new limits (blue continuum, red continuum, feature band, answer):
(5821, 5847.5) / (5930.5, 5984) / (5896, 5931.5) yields 1.60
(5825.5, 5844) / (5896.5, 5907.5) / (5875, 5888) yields -0.33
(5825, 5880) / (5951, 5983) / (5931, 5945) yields 0.18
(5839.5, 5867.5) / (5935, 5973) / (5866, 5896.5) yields 1.40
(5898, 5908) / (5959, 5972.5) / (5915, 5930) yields -0.82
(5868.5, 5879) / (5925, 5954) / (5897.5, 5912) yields 1.31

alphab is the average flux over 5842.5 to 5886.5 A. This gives 16.6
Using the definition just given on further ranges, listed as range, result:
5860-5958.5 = 16.2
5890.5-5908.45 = 14.7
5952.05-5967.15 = 16.4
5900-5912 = 15.7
